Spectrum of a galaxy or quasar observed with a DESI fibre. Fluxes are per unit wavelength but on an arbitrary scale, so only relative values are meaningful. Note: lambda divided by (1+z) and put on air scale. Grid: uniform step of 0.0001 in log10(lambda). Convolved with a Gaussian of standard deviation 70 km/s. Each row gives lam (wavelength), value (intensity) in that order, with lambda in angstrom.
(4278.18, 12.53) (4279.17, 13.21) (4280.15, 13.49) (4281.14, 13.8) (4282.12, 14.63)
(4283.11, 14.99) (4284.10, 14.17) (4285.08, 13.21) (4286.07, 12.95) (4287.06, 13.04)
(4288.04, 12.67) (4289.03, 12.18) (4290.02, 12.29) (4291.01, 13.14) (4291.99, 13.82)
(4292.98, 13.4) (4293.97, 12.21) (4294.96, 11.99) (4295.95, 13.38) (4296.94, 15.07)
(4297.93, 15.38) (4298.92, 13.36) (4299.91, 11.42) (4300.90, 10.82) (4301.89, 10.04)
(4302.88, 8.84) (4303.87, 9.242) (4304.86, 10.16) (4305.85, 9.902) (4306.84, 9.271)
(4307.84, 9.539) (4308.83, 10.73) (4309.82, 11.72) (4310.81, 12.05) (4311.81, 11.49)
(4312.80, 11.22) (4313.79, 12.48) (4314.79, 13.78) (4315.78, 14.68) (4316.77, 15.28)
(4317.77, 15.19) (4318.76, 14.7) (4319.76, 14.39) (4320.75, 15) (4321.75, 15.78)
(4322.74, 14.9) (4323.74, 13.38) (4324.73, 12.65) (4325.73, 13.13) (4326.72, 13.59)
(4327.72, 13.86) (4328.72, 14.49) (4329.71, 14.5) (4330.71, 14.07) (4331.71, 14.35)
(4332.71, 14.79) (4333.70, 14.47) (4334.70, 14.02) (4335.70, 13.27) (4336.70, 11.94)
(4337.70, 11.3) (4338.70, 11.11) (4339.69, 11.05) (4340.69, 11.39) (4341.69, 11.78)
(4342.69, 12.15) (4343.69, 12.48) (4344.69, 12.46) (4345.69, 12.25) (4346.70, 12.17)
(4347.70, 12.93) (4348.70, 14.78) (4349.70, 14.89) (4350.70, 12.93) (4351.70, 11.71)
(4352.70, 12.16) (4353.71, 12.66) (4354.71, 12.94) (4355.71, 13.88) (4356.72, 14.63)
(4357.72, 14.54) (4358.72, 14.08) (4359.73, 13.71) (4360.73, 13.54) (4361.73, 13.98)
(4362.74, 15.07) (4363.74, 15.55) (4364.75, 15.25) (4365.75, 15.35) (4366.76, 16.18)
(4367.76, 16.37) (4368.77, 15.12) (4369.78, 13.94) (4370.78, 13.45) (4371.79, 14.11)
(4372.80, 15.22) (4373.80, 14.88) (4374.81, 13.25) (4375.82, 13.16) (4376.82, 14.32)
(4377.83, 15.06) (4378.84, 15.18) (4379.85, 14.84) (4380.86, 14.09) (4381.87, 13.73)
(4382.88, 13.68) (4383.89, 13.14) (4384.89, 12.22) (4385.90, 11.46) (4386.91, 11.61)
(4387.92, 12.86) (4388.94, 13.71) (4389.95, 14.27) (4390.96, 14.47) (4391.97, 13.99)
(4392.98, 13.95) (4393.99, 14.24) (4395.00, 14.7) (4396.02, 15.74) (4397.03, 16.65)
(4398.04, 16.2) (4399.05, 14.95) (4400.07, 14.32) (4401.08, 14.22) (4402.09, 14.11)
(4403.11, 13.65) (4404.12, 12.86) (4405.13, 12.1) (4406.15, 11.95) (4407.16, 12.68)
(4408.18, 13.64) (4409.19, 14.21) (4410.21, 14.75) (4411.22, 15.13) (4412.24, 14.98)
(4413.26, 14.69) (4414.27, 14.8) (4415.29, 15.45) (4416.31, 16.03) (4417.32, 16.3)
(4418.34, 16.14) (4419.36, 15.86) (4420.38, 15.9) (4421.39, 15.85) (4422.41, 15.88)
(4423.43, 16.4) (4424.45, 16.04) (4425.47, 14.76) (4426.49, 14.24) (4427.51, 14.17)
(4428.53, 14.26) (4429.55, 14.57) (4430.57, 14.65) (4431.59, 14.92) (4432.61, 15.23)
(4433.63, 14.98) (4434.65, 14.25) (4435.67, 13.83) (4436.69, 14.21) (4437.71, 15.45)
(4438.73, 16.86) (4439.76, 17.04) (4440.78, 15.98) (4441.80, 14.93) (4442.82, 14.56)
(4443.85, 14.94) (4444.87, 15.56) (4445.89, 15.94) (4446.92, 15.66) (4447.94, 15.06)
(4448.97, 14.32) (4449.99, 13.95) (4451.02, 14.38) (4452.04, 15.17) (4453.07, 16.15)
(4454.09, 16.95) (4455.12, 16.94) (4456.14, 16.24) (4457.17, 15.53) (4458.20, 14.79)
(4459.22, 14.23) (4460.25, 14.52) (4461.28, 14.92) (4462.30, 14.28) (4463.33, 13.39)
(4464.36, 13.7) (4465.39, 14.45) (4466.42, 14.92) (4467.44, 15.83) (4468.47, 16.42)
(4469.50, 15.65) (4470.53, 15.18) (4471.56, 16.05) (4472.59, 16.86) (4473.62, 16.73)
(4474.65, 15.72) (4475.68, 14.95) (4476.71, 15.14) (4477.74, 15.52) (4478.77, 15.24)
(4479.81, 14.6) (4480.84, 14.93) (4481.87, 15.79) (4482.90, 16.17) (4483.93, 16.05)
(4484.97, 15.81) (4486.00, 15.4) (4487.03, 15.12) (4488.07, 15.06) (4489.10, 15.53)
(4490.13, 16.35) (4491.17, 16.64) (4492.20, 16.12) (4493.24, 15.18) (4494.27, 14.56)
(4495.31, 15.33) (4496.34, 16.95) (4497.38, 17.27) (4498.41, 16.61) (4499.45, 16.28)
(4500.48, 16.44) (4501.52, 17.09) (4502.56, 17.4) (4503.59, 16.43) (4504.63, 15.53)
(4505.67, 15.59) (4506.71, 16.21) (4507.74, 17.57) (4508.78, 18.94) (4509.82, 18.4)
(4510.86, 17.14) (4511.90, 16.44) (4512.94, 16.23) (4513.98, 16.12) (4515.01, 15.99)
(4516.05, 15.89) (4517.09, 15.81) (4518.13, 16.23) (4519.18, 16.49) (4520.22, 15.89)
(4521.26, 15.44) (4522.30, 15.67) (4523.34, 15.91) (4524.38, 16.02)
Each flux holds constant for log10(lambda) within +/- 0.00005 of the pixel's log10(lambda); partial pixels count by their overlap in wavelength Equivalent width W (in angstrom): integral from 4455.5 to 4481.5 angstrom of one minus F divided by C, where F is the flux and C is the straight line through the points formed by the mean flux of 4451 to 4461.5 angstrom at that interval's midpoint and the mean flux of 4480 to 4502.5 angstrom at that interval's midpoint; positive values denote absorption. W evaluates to 0.8 angstrom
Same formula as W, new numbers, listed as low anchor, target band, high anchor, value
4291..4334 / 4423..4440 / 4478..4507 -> -0.1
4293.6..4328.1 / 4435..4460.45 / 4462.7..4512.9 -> -0.3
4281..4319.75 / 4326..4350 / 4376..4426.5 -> 0.3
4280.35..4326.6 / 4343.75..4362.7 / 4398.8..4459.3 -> 0.4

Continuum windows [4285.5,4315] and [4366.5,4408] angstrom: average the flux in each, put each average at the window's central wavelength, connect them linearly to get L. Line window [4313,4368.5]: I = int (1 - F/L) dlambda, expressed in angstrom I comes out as -3.5 angstrom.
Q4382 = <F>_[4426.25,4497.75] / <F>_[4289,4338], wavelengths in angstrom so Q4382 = 1.19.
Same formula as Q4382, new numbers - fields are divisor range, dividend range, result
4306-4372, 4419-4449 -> 1.13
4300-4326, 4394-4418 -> 1.18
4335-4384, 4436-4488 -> 1.13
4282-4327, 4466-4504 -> 1.25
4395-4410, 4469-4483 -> 1.10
